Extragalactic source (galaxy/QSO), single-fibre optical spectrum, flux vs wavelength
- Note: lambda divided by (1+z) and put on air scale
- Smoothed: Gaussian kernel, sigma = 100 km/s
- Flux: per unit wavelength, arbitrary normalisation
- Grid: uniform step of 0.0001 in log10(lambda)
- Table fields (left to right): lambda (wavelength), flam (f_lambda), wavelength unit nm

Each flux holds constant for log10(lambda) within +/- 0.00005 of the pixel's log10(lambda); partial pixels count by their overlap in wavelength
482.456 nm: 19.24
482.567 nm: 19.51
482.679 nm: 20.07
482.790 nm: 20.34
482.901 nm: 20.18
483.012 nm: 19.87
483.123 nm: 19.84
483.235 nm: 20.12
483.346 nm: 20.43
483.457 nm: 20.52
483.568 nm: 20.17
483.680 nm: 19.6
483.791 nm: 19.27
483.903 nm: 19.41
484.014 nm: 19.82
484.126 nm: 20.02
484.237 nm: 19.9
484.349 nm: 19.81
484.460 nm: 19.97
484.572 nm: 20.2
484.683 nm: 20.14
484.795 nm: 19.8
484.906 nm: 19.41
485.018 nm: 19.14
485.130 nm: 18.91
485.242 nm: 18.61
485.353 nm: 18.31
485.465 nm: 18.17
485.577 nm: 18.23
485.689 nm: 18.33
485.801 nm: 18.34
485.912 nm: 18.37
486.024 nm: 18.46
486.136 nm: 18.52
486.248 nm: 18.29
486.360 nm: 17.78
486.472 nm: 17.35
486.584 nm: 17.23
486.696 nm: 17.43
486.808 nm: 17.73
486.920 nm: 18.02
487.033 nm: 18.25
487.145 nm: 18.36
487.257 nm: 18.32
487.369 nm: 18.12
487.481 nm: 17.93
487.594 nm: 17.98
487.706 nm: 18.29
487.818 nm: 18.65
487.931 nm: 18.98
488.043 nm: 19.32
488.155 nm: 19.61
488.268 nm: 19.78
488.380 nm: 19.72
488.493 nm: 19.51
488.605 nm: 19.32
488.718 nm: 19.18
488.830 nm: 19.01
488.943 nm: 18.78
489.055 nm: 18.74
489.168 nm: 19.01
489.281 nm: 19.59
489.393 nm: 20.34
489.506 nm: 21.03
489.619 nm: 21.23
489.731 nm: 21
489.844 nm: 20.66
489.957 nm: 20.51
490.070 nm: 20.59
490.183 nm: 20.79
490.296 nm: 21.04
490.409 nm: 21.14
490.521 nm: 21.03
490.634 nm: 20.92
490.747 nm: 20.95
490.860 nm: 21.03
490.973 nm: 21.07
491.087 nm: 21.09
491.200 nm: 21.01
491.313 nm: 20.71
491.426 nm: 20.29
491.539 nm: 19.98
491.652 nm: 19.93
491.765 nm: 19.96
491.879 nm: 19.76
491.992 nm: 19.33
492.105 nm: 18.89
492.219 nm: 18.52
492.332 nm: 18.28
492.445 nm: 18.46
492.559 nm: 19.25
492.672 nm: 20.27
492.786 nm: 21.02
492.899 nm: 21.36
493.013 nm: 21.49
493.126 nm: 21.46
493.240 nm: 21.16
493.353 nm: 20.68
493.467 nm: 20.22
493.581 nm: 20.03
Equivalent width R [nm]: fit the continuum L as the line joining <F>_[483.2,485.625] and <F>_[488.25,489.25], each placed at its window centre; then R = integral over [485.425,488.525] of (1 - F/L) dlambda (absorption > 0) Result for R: 0.15 nm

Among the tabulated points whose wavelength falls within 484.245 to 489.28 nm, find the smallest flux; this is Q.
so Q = 17.23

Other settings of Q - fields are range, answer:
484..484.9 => 19.8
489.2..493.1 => 18.28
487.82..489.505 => 18.74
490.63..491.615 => 19.98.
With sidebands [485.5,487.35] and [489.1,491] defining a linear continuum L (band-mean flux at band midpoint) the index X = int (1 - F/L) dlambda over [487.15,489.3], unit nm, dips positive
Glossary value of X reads 0.050 nm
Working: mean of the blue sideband 18.1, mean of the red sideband 20.7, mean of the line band 18.9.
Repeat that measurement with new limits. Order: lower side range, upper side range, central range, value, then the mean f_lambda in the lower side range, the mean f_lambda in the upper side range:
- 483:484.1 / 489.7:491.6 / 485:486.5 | 0.14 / 19.9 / 20.8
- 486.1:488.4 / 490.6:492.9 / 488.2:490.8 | -0.13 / 18.3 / 20.1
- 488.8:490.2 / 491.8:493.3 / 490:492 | -0.06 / 20.1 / 19.9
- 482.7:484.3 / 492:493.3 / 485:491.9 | 0.22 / 20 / 20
